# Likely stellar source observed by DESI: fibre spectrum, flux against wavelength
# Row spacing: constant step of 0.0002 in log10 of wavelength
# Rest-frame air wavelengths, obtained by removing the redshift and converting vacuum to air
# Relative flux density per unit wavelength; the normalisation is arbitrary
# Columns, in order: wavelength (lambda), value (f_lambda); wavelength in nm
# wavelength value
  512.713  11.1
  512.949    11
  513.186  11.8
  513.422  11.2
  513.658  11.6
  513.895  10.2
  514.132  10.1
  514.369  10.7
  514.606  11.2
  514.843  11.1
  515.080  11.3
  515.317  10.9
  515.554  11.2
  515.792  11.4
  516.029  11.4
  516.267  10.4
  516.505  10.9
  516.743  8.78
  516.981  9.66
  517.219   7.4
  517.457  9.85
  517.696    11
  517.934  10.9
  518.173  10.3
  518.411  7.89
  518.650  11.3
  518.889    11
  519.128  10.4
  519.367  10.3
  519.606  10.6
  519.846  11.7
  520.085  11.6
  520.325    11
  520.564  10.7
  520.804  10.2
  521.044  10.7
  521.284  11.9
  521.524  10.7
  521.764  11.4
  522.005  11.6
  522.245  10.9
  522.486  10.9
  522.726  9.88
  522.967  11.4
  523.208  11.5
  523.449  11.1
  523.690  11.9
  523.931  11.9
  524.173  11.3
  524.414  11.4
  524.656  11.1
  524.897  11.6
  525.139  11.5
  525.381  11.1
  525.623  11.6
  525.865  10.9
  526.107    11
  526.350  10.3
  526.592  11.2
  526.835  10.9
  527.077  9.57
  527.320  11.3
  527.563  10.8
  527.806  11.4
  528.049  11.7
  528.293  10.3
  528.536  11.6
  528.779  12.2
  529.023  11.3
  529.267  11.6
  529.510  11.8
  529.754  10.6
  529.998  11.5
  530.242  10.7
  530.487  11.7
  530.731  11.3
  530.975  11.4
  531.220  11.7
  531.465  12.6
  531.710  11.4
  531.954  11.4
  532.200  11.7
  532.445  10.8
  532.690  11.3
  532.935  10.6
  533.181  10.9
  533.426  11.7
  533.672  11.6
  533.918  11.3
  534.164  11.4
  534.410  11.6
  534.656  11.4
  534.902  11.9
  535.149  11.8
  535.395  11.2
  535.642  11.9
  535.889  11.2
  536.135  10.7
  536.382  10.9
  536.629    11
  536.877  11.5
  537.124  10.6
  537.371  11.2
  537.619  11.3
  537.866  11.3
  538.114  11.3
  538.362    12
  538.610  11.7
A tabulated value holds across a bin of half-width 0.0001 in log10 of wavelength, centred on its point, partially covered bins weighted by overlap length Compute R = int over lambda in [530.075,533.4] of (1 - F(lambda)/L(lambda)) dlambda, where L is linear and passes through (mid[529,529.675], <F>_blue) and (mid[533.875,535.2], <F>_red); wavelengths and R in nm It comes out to 0.06 nm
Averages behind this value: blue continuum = 11.6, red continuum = 11.6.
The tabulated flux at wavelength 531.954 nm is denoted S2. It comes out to 11.4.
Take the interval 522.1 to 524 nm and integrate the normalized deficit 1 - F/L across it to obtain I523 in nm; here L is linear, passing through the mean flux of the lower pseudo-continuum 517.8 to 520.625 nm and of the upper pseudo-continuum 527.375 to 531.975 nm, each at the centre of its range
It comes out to -0.04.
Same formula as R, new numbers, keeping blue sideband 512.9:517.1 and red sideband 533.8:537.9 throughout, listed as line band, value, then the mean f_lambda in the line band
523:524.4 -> -0.06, 11.5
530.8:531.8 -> -0.05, 11.8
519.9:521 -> 0.00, 10.9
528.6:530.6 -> -0.05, 11.4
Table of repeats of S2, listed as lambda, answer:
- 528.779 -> 12.2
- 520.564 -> 10.7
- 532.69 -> 11.3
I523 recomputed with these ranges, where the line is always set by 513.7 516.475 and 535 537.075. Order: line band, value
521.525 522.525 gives -0.01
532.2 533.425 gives 0.02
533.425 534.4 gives -0.02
